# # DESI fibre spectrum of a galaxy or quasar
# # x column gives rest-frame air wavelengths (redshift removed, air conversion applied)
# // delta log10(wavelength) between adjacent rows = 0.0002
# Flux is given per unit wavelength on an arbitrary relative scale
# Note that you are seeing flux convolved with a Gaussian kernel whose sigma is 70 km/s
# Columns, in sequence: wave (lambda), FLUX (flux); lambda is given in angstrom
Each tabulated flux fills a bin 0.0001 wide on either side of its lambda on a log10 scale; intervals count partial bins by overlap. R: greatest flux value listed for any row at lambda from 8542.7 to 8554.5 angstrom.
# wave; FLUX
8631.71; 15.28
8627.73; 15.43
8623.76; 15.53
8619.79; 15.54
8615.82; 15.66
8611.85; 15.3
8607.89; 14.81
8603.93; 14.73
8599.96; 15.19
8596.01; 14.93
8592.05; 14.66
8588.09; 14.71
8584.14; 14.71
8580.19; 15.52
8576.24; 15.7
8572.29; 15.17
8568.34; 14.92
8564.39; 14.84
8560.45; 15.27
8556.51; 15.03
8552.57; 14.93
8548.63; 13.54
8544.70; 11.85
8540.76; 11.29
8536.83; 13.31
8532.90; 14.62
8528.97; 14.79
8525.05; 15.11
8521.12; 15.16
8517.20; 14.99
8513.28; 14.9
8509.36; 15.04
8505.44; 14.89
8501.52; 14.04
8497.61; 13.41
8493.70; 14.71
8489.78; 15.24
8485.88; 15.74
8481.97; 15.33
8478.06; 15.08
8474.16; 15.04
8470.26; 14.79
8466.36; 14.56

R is 14.93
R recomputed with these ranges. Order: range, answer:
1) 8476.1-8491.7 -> 15.74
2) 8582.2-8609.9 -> 15.19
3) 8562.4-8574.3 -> 15.17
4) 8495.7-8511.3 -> 15.04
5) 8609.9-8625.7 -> 15.66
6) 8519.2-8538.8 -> 15.16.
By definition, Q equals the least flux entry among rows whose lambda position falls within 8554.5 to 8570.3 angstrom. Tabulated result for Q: 14.84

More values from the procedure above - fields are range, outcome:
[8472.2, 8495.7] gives 14.71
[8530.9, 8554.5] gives 11.29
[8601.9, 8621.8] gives 14.73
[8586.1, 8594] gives 14.66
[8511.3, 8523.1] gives 14.9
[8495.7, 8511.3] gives 13.41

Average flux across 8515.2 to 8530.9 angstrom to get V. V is 15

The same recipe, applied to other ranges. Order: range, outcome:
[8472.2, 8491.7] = 15.3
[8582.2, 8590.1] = 14.7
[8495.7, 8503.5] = 13.7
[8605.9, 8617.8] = 15.3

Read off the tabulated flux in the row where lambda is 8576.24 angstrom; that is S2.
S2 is 15.7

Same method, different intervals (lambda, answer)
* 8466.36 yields 14.56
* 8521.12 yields 15.16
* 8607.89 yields 14.81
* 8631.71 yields 15.28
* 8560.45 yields 15.27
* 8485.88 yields 15.74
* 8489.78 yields 15.24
